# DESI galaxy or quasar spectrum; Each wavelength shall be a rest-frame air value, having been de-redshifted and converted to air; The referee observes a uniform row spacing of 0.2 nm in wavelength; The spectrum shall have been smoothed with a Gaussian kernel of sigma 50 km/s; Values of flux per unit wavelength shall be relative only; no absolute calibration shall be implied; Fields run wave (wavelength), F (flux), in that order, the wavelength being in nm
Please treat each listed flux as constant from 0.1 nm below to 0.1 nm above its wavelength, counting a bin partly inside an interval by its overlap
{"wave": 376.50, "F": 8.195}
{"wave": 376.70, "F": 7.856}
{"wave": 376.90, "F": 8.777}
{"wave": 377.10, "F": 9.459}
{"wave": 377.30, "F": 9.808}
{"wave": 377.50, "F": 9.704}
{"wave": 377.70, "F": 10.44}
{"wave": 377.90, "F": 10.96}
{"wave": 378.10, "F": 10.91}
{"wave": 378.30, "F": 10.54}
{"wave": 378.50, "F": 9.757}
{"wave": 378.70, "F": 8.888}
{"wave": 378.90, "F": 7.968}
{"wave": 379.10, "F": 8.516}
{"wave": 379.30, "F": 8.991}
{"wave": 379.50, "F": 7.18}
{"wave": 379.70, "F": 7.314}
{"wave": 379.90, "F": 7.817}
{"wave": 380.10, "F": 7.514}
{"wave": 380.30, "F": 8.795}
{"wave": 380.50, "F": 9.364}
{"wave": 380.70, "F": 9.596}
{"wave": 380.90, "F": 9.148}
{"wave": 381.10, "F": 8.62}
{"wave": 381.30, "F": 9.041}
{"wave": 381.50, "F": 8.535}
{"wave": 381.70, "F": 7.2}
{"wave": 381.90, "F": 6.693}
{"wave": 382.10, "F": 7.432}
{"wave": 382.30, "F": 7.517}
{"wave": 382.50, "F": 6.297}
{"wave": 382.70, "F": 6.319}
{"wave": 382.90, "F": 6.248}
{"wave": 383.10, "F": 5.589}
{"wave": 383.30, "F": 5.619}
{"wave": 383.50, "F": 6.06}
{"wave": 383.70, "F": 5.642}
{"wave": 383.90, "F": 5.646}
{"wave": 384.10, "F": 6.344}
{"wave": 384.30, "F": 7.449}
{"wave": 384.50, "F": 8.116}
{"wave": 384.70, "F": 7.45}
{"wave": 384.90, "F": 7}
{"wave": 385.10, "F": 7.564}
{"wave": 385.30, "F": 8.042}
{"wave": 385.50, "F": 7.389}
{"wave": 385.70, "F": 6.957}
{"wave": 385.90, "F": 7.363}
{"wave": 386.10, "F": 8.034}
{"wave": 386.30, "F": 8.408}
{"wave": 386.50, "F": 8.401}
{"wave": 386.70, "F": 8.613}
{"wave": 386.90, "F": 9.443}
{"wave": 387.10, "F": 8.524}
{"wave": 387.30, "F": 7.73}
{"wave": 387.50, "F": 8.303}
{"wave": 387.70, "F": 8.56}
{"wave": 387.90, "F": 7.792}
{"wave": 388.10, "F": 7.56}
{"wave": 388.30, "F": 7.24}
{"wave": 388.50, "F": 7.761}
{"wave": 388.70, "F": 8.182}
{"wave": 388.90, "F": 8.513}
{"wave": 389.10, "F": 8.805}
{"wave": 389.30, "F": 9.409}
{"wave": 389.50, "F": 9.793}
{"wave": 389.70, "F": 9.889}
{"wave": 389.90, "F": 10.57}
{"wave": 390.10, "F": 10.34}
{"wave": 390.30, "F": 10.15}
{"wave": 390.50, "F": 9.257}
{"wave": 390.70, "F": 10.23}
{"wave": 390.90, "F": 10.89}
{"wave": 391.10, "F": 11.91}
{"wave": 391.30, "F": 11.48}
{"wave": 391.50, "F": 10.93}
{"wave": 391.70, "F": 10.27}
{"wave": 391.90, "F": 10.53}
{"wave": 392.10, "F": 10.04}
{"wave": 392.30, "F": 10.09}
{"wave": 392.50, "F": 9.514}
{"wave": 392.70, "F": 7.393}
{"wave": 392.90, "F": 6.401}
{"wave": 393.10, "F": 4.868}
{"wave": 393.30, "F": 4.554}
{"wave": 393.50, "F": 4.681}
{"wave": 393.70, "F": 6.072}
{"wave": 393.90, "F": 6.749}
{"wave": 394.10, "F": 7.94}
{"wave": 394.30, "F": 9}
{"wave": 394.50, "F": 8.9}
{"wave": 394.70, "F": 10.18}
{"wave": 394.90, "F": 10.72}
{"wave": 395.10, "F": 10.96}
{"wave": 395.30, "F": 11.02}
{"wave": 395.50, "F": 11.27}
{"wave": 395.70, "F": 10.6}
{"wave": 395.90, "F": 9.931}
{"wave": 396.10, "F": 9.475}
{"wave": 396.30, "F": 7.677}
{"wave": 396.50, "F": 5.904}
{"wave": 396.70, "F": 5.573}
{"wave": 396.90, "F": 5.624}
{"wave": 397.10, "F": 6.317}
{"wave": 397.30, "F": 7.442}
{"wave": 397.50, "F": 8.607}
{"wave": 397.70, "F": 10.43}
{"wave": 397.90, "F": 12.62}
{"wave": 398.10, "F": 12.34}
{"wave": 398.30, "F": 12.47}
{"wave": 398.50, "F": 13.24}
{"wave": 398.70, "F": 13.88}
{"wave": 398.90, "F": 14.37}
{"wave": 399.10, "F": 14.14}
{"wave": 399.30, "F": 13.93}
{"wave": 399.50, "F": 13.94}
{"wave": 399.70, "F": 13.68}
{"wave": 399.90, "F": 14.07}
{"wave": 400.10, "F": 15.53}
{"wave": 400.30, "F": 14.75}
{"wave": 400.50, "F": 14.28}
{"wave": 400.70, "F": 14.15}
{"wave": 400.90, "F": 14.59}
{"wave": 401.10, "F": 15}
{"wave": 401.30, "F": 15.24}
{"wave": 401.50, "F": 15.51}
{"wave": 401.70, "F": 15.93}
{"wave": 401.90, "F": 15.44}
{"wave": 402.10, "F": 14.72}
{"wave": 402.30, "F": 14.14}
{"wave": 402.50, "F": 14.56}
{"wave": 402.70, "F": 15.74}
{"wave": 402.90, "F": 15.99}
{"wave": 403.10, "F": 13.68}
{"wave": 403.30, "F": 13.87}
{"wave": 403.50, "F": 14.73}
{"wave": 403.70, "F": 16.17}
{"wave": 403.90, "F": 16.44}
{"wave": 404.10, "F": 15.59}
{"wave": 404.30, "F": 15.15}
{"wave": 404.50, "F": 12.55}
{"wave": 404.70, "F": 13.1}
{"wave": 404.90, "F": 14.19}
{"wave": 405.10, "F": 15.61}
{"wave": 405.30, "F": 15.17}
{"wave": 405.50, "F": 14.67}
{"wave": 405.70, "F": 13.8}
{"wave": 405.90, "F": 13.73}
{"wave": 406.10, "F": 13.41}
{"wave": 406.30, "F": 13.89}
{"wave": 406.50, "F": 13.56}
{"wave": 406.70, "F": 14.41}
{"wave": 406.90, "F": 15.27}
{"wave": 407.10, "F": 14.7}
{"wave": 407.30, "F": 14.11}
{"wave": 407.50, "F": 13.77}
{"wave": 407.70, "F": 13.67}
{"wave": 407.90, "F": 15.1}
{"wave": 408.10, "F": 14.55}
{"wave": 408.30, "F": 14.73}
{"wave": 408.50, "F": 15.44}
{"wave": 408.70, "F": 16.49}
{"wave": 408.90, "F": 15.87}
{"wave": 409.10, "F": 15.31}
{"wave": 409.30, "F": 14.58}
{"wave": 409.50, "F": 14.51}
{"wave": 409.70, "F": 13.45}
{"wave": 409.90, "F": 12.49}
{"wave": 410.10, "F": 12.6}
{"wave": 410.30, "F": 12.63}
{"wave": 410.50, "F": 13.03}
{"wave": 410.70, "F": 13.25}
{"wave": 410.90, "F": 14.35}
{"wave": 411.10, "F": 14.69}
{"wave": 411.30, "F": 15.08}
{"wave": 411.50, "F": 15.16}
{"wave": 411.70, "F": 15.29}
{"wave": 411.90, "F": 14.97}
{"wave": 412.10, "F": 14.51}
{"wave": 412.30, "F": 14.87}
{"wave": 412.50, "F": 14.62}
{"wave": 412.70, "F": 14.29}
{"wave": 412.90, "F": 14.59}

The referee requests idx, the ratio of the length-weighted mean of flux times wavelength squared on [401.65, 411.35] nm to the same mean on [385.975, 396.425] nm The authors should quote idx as 1.7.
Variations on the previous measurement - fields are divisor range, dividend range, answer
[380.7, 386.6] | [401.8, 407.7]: 2.22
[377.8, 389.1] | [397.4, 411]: 2.00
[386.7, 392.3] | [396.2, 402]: 1.37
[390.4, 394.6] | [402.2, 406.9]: 1.79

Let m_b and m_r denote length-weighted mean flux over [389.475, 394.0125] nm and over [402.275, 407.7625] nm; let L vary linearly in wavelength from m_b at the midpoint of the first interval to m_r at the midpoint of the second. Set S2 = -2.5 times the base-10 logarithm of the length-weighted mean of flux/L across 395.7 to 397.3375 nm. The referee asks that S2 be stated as 0.416 mag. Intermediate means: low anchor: 8.97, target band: 7.44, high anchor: 14.5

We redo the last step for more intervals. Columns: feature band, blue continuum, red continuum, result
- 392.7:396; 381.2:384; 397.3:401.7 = 0.35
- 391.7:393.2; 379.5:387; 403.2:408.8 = 0.21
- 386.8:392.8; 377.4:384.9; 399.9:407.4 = 0.13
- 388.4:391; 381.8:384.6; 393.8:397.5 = -0.24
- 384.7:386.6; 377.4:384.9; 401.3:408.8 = 0.20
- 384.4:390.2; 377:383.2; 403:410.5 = 0.21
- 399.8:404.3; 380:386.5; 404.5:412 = -0.19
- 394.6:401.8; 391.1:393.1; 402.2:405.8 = 0.04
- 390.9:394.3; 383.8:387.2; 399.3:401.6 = 0.27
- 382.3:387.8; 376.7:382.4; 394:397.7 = 0.20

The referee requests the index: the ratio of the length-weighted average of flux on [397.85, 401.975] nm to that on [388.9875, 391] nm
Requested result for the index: 1.44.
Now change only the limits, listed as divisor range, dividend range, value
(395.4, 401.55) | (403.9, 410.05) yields 1.22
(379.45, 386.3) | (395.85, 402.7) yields 1.68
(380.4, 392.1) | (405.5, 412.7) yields 1.72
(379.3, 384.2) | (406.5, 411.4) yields 1.95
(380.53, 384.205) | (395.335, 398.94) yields 1.38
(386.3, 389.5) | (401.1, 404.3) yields 1.81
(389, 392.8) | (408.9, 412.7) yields 1.41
